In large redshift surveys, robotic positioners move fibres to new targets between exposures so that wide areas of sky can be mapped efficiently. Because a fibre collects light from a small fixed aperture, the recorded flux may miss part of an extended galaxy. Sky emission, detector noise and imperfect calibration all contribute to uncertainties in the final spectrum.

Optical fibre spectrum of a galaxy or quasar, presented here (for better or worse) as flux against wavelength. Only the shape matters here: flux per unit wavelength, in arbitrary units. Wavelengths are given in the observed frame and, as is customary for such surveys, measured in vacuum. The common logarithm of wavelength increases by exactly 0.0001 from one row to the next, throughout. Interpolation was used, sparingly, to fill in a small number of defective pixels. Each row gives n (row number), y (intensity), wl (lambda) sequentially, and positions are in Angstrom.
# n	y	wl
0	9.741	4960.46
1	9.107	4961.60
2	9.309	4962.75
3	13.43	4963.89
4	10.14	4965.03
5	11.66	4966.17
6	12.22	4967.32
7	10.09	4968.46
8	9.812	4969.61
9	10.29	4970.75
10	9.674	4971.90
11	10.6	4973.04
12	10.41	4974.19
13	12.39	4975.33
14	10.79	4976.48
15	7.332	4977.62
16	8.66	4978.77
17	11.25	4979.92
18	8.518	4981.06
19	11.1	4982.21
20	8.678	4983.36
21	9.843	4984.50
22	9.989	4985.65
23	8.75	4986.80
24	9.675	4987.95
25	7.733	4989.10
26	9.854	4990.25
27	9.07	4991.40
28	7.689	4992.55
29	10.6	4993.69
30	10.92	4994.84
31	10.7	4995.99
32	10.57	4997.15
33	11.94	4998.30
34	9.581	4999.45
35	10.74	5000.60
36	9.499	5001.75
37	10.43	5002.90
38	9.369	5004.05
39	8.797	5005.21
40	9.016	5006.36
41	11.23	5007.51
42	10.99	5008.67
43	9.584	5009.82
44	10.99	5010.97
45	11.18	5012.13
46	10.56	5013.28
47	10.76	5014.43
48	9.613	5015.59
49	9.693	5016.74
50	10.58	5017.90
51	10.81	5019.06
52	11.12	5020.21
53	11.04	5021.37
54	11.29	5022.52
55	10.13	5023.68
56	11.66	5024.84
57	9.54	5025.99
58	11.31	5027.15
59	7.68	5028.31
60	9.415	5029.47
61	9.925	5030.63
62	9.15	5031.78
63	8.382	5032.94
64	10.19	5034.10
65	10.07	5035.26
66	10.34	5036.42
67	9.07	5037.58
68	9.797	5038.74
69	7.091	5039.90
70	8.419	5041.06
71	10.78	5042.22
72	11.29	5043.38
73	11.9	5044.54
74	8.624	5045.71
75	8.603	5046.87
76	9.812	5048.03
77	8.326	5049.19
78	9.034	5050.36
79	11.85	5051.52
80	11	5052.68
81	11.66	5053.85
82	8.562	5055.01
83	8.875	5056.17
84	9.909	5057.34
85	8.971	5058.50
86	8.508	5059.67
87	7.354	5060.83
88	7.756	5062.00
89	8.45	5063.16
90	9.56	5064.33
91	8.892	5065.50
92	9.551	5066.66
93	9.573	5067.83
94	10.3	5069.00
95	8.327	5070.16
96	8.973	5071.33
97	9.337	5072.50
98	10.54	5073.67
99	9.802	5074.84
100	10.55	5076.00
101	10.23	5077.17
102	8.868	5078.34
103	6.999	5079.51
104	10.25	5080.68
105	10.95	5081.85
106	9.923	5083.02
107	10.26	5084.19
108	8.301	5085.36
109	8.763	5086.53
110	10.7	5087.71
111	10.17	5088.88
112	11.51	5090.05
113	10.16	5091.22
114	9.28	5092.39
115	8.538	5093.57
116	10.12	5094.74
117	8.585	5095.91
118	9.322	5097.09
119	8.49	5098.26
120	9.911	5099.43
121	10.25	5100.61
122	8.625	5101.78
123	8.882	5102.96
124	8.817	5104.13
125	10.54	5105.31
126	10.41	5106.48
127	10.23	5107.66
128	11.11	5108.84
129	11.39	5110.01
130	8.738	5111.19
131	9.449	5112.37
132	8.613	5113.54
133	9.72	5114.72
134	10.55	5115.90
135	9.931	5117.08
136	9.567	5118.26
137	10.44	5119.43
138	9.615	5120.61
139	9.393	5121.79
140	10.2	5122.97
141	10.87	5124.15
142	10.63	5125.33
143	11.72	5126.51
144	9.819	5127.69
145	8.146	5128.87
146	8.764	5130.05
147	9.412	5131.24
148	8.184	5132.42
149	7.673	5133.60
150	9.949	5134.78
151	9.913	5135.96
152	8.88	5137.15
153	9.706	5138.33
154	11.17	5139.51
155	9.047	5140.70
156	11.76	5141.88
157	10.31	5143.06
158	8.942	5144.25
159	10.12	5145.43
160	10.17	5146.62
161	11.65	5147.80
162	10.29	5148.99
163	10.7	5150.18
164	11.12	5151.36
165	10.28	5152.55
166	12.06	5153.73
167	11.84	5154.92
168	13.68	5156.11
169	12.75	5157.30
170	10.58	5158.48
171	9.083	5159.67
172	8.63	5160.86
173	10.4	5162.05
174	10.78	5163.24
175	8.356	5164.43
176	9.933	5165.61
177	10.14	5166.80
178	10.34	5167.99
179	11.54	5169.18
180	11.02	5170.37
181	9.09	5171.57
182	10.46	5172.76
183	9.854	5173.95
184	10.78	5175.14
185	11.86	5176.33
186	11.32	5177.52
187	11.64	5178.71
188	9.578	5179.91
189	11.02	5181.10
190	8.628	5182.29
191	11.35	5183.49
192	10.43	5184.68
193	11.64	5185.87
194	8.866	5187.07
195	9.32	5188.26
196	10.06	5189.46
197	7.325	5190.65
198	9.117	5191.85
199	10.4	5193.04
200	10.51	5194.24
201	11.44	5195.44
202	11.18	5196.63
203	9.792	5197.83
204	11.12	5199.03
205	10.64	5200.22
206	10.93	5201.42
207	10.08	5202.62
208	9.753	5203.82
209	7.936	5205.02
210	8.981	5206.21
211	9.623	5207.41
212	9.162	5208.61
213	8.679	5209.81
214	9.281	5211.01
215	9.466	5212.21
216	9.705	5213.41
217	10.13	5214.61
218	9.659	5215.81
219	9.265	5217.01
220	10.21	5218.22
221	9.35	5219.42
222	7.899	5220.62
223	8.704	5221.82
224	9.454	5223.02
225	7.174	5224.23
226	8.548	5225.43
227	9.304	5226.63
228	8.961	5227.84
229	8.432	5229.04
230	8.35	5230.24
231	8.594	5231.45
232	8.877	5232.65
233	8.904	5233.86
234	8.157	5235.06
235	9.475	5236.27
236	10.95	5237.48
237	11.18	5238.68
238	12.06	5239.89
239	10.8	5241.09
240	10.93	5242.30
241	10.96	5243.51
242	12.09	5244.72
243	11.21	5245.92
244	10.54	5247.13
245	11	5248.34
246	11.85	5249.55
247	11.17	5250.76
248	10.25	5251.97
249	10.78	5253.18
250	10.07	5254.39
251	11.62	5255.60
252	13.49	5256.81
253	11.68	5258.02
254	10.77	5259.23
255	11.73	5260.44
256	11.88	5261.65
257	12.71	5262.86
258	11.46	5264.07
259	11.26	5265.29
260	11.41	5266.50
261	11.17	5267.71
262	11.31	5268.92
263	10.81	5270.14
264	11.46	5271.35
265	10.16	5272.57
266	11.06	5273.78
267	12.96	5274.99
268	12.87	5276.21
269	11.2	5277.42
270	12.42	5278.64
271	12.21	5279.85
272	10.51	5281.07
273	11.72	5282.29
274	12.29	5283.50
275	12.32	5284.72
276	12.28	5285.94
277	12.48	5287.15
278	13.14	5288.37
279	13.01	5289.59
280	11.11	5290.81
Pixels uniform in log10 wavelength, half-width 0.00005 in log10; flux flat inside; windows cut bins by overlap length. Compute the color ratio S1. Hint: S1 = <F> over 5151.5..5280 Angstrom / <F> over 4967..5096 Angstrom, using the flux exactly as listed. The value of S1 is 1.1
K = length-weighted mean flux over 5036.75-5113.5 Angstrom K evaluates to 9.55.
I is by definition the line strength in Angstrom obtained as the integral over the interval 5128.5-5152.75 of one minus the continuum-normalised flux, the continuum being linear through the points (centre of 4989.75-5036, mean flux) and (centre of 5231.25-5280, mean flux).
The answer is 1.9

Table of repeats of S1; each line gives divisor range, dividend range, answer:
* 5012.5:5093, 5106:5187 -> 1.05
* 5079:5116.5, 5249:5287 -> 1.20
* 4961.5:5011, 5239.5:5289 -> 1.15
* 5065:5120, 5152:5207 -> 1.07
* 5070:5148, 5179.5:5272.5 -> 1.05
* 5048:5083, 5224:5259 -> 1.09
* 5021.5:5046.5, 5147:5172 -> 1.09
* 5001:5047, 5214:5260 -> 1.01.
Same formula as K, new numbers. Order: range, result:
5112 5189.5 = 10.2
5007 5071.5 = 9.79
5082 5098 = 9.67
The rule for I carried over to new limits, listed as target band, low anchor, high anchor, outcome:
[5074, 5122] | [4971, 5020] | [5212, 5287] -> 2.6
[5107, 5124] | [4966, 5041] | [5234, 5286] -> 1.0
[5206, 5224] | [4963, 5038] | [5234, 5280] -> 2.9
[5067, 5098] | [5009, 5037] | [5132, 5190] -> 2.0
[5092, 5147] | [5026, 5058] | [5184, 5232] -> -0.7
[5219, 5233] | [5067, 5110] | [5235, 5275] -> 3.0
